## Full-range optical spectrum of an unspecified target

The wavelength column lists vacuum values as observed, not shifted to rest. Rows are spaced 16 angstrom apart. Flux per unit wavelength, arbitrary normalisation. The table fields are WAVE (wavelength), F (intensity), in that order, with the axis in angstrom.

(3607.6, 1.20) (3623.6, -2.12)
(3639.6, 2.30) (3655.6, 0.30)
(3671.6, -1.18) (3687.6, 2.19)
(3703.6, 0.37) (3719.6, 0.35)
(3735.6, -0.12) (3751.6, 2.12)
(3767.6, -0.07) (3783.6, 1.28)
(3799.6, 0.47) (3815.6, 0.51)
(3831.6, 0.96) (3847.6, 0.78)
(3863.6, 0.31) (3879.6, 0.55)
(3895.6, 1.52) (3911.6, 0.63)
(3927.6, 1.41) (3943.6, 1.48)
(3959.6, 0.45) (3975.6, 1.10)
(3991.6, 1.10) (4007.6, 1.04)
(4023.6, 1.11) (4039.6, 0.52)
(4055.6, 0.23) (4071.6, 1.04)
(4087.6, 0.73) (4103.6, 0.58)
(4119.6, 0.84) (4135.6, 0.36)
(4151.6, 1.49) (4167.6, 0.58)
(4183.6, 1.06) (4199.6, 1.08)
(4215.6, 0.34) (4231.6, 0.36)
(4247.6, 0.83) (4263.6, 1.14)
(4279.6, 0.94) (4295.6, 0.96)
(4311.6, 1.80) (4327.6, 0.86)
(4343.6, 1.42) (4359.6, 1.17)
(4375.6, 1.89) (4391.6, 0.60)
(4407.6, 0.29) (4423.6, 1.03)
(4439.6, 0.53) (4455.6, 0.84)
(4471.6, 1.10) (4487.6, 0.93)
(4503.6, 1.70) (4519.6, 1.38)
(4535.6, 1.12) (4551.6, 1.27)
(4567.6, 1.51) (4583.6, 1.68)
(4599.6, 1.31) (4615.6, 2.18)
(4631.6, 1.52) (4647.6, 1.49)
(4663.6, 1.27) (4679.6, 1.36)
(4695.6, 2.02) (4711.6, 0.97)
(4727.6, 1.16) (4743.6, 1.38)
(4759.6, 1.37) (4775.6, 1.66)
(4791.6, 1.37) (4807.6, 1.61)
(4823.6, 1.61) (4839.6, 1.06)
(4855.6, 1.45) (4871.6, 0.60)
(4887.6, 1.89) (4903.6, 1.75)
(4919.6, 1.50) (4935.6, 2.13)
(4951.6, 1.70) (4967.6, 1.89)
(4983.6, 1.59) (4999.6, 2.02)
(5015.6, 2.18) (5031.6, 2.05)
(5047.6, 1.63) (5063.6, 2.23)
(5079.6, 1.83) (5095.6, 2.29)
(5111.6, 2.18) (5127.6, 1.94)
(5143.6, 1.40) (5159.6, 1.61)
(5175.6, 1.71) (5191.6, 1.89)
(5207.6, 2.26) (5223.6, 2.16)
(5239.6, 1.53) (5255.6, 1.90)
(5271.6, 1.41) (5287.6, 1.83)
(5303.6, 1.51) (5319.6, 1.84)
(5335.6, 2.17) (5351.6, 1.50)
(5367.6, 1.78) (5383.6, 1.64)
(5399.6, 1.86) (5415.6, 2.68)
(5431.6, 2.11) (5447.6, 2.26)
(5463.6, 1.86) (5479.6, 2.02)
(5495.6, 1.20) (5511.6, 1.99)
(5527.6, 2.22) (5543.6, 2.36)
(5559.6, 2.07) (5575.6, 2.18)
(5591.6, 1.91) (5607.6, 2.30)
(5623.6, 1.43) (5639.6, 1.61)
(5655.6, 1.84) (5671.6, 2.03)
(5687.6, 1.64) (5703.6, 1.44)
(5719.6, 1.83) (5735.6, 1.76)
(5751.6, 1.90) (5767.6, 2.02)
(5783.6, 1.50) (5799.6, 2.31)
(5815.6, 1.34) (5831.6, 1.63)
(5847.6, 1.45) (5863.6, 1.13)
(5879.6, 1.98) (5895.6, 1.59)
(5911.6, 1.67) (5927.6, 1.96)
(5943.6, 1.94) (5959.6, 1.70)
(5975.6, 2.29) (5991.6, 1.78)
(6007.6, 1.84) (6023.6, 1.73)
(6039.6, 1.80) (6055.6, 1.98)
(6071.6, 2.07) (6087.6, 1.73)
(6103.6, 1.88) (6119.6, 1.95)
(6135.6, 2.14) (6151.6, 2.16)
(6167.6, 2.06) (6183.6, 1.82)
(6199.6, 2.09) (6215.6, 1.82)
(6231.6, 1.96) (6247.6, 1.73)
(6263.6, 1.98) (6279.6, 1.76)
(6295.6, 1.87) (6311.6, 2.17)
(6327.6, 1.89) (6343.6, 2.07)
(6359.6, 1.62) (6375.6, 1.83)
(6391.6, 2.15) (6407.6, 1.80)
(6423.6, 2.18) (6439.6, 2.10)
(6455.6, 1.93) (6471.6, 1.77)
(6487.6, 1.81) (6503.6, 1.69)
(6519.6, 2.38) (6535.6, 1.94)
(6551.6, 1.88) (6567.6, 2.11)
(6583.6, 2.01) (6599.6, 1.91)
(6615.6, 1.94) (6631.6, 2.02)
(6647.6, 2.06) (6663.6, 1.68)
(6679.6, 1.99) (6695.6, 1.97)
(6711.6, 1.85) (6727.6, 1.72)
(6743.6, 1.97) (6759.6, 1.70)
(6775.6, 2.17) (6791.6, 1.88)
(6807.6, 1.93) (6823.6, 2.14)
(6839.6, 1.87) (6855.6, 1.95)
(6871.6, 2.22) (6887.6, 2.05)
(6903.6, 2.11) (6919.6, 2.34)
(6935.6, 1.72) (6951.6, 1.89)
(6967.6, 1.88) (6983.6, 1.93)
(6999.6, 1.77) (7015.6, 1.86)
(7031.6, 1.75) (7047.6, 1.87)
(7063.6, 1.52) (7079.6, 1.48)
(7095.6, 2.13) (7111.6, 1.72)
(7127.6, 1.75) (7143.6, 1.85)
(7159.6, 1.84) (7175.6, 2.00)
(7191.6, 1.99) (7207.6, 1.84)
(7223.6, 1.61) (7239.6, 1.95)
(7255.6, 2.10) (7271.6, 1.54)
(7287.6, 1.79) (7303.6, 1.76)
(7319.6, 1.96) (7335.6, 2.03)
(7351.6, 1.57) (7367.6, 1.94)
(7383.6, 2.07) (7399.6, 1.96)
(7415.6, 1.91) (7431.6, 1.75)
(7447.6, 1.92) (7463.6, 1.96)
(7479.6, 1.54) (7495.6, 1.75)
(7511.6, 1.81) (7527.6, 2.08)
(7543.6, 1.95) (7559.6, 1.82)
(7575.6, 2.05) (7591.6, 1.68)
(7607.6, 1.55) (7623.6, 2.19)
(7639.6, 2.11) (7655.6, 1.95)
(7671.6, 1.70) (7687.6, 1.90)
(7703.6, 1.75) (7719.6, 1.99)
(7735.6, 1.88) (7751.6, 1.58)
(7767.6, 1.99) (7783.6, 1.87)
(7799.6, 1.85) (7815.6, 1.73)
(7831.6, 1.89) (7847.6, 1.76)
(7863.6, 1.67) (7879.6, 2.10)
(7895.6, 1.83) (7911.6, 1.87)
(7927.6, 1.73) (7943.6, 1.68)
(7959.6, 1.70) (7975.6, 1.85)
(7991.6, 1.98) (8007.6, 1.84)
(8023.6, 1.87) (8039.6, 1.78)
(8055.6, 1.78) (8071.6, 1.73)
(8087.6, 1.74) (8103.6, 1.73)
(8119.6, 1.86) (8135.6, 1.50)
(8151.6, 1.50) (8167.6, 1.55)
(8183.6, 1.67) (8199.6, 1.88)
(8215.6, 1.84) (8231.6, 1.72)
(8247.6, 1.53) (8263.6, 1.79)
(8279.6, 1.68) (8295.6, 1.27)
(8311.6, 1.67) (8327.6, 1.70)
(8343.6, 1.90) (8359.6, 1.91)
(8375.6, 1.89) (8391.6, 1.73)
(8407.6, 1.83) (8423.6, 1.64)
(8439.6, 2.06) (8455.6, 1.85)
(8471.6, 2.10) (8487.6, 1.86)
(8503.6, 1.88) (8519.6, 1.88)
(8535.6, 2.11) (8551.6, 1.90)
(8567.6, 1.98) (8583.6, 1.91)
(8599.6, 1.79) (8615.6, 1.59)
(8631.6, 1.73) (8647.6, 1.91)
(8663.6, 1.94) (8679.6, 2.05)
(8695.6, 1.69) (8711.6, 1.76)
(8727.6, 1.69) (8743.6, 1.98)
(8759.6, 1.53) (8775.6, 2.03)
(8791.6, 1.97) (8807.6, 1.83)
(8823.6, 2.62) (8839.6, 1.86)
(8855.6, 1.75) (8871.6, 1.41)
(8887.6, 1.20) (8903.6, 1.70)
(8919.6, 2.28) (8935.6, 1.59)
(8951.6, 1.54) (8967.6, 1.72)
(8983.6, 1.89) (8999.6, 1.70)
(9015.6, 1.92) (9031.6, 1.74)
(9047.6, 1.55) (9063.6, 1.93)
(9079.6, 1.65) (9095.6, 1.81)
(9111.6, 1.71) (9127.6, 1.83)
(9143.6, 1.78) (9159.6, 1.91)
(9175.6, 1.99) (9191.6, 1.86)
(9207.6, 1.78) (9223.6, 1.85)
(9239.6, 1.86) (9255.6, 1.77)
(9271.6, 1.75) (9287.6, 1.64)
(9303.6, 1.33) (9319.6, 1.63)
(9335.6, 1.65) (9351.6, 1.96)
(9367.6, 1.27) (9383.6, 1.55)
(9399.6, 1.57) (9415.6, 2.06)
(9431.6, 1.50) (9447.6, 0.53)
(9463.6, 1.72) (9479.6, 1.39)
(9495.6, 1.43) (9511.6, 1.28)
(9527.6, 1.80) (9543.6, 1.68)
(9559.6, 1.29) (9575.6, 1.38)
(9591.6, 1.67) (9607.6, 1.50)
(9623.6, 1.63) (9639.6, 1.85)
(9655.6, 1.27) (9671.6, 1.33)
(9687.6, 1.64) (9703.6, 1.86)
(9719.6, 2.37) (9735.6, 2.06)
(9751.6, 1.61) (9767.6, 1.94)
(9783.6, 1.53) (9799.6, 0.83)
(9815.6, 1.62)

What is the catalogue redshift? 0.131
